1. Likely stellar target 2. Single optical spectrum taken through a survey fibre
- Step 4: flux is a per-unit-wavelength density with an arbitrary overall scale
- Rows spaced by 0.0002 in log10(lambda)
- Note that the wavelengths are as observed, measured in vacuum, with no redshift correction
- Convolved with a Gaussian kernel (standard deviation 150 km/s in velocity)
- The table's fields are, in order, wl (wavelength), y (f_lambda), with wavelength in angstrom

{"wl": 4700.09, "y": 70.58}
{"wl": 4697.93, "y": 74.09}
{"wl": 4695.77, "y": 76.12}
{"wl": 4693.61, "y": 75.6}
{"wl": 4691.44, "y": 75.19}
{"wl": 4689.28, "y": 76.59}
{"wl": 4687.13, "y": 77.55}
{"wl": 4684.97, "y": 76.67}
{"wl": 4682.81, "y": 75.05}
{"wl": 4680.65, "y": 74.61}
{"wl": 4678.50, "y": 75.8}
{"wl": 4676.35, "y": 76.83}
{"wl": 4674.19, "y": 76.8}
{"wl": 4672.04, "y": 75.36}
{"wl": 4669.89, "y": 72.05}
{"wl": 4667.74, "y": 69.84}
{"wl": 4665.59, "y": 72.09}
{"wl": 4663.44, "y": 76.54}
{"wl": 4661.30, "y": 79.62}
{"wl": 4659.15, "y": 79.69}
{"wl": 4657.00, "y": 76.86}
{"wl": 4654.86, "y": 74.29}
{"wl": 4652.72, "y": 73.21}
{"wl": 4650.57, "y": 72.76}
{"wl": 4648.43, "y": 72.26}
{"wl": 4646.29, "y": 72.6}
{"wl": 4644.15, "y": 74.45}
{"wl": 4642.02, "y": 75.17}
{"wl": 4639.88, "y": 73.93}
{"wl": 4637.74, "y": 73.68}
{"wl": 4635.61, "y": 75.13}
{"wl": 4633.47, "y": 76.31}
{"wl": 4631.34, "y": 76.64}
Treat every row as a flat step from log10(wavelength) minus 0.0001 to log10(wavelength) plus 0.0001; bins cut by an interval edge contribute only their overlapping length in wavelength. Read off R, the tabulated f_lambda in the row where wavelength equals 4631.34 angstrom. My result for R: 76.64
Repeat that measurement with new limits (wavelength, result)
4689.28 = 76.59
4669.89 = 72.05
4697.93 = 74.09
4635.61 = 75.13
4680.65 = 74.61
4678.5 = 75.8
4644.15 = 74.45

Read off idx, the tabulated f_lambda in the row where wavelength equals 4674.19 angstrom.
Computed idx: 76.8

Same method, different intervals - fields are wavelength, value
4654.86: 74.29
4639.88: 73.93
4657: 76.86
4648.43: 72.26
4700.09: 70.58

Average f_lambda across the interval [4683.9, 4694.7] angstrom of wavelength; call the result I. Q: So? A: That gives 76.3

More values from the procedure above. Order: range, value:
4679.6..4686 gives 75.4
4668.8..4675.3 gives 74.7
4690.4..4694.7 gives 75.3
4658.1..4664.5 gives 78.7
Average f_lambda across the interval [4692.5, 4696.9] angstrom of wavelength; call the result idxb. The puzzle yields 75.8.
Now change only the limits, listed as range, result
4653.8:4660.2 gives 76.9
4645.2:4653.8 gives 72.7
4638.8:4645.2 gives 74.5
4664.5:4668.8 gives 70.9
